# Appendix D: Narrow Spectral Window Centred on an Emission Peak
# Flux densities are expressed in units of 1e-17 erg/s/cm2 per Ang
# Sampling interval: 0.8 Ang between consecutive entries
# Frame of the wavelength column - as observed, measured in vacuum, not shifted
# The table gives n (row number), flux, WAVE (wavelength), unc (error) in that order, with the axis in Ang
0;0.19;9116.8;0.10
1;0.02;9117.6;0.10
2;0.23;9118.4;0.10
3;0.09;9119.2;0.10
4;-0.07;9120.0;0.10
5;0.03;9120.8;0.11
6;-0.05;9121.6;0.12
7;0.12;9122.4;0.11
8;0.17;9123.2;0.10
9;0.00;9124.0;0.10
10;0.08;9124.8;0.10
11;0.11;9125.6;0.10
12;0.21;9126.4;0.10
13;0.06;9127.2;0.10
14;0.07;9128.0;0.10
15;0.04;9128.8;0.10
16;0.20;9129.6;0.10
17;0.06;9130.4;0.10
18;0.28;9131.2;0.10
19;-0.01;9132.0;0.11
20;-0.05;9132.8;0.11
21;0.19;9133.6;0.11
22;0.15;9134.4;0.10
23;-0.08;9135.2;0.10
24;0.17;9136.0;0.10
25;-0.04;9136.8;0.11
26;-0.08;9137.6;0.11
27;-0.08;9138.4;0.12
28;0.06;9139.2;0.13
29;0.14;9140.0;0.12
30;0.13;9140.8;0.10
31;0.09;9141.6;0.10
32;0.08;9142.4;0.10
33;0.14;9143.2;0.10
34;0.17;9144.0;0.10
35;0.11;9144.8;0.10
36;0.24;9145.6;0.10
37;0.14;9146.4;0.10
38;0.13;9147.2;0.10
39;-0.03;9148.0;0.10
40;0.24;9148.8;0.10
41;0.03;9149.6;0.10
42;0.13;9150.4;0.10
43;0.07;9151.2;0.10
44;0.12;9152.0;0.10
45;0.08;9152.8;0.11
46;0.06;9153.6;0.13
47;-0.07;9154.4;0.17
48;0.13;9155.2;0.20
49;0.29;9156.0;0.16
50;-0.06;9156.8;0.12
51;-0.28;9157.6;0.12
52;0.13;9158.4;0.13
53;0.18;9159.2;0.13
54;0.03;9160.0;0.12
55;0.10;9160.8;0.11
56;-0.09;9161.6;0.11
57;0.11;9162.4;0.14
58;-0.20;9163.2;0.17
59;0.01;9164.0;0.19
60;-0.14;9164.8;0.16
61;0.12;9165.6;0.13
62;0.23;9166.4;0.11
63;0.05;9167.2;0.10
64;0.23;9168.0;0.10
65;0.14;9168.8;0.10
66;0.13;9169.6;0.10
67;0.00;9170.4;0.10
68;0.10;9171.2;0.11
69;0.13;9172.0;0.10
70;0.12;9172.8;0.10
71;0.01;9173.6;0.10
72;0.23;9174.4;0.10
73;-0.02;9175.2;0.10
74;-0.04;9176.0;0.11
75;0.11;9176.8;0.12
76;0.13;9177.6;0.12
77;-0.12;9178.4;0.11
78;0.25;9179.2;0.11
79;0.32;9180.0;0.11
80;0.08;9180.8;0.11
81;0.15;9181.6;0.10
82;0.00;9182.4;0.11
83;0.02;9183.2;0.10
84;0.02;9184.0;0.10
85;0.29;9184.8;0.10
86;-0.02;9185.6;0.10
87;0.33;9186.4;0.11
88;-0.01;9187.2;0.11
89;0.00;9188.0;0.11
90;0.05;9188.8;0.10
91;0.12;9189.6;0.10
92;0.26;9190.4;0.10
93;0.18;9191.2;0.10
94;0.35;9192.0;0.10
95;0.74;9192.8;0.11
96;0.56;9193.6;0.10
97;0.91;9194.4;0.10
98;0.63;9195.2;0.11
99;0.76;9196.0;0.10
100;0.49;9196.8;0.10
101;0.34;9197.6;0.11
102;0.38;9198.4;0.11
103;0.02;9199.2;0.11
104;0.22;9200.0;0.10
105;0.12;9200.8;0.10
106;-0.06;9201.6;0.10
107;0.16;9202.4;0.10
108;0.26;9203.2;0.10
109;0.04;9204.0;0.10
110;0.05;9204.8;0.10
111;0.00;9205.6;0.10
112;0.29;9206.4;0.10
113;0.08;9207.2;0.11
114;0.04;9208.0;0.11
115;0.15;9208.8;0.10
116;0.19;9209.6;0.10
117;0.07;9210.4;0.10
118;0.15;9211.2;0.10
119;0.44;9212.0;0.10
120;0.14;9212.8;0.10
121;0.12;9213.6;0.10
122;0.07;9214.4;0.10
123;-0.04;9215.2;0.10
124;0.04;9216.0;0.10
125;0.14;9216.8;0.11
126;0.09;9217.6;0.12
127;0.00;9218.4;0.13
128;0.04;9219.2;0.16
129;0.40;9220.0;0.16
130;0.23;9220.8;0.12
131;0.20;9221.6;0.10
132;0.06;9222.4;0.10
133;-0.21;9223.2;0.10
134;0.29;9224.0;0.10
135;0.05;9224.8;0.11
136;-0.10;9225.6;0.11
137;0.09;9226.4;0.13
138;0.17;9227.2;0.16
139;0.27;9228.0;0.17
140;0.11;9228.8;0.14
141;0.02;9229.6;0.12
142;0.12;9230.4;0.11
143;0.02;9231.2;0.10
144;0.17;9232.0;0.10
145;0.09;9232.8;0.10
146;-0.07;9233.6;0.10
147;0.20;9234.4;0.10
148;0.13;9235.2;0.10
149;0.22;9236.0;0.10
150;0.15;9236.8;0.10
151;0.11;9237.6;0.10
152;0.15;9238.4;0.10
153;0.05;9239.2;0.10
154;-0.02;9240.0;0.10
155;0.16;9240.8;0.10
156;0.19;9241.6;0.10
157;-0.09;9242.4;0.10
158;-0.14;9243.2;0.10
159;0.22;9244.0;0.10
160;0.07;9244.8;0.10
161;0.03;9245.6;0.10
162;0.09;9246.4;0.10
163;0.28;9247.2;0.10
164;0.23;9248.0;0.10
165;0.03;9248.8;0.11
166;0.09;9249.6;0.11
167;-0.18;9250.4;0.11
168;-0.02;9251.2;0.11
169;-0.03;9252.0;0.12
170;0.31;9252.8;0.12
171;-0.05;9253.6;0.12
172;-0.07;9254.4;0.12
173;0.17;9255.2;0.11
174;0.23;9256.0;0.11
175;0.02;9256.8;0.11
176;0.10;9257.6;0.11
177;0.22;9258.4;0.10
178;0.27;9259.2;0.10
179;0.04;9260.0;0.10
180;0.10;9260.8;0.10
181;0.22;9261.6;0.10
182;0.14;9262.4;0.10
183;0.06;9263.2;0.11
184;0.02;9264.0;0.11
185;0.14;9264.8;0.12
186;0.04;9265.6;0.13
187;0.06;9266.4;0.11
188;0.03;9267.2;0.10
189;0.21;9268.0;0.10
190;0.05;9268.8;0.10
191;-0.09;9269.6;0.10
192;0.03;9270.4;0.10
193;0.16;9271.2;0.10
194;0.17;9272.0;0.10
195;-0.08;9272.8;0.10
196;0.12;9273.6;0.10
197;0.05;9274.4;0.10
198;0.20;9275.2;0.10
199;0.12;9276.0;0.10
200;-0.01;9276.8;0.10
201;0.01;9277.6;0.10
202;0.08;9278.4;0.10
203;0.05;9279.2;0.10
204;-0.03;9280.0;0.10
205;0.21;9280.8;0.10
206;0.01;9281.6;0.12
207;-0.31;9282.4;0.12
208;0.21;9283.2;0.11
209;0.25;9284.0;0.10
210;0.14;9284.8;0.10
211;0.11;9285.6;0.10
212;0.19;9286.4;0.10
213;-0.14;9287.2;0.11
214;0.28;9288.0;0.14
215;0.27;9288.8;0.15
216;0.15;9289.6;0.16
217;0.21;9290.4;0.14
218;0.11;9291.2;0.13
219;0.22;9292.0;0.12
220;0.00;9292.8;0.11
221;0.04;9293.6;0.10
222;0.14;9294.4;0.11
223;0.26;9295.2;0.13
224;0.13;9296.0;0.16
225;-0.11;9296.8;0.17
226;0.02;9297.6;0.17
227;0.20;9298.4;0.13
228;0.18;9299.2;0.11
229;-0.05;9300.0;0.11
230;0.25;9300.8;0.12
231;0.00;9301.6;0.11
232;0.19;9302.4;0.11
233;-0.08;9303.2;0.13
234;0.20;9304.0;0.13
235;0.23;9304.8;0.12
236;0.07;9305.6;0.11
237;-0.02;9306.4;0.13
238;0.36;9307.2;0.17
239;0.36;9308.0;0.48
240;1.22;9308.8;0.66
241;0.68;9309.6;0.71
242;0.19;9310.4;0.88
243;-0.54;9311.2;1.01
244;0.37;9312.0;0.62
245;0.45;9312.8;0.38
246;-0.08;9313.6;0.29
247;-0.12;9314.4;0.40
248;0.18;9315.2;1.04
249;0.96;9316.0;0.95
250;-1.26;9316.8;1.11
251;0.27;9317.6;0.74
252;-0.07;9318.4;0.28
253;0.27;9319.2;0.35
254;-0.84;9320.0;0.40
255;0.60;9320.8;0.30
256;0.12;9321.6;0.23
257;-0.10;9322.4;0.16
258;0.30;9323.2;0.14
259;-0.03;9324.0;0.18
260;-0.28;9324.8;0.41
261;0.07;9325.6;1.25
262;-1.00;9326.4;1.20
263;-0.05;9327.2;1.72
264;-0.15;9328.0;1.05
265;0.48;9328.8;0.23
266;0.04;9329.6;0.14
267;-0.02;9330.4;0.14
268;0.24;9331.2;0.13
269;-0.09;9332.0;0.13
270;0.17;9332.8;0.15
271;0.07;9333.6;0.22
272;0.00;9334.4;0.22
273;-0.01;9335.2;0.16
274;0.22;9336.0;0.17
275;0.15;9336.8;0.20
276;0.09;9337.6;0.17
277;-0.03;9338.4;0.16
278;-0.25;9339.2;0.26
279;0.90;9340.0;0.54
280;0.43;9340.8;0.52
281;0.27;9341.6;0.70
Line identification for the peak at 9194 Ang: H-beta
